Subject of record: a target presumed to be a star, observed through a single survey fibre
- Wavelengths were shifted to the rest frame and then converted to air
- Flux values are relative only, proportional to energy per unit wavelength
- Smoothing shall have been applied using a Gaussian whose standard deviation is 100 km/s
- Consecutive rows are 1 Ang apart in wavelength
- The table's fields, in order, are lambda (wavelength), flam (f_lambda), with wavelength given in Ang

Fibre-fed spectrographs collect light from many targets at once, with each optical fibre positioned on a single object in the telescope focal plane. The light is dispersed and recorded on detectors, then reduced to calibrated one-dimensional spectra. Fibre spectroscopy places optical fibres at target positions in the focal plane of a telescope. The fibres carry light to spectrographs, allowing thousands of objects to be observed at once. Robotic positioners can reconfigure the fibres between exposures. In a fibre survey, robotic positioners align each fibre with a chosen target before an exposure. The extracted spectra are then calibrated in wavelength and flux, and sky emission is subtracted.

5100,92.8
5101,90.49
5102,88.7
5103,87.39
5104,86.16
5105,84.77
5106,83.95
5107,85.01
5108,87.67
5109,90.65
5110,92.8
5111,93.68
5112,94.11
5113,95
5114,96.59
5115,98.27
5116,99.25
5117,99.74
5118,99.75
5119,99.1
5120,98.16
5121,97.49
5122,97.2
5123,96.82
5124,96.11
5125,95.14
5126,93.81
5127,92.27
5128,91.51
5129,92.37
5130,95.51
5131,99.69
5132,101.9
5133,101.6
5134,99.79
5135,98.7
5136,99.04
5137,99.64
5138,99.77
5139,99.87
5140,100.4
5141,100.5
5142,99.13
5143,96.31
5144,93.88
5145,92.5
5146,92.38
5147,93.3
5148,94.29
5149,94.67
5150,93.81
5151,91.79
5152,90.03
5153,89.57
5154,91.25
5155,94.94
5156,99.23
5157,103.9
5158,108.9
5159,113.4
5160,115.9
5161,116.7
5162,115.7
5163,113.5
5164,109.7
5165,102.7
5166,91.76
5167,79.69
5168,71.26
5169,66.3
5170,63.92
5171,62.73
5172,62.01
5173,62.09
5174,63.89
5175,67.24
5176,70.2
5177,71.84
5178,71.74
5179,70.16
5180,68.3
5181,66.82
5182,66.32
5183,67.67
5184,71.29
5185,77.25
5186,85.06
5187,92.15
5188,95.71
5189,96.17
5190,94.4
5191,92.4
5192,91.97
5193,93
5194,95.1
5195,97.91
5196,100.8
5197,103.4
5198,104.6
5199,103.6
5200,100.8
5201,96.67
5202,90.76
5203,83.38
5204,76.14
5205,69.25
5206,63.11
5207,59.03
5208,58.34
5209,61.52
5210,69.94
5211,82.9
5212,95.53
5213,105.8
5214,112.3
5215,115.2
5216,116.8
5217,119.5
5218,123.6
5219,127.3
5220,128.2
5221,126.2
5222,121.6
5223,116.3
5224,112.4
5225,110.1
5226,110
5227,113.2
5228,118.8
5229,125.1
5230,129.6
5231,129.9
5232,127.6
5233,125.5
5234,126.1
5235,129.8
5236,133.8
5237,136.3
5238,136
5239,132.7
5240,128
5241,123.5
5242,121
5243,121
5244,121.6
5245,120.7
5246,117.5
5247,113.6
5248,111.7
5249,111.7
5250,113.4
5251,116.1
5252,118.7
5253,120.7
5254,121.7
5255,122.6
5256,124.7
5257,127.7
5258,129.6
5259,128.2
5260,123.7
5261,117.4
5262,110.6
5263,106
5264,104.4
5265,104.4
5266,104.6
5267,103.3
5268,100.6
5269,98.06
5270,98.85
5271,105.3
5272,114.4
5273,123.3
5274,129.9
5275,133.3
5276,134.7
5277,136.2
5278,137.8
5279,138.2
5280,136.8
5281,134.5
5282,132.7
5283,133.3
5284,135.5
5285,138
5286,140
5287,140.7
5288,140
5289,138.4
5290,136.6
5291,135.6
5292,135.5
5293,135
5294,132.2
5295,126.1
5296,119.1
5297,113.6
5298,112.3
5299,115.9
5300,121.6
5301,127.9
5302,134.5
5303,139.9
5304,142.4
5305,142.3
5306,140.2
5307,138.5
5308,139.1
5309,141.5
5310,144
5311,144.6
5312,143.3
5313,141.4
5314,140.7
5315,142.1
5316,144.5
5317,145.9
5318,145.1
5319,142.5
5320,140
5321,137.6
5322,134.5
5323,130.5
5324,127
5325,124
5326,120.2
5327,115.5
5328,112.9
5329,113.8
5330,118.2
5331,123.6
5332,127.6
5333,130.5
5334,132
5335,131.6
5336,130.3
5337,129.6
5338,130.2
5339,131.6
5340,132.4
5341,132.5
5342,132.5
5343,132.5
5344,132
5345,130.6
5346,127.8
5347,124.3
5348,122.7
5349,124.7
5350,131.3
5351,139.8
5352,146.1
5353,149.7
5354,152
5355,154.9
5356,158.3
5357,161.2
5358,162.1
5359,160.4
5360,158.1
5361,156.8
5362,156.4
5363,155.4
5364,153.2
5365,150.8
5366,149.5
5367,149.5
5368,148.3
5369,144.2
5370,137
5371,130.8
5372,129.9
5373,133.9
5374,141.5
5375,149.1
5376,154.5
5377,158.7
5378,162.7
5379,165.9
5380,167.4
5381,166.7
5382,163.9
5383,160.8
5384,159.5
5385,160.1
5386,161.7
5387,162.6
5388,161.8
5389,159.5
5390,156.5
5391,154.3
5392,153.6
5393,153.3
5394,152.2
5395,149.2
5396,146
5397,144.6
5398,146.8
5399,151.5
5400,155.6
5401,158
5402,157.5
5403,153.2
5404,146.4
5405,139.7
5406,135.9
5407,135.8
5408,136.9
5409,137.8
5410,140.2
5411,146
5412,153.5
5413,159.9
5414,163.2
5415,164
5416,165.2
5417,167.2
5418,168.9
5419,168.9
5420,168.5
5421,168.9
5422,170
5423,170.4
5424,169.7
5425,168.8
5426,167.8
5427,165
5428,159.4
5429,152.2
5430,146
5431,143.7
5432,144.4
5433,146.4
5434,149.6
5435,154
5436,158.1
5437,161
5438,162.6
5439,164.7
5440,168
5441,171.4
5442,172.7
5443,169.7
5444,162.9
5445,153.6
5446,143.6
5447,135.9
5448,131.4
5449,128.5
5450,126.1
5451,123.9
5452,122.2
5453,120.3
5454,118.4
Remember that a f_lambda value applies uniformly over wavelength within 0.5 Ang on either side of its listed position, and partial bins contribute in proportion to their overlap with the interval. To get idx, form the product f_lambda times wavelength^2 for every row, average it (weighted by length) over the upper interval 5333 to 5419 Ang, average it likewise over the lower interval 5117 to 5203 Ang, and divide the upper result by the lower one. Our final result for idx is 1.8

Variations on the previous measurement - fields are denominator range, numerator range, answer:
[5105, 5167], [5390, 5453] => 1.75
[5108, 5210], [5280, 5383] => 1.65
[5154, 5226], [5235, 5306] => 1.41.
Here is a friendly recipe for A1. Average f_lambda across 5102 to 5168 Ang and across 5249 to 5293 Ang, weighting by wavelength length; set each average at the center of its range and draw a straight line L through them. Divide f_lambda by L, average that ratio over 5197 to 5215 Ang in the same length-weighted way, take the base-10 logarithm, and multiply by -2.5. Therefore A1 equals 0.279 mag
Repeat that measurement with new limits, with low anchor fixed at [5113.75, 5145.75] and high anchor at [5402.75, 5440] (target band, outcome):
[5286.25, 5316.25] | -0.023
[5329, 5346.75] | 0.083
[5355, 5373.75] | -0.038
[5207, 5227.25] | 0.101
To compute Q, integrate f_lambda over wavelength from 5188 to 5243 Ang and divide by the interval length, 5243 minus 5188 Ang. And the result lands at 107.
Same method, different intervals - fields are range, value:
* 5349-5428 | 154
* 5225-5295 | 124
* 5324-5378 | 139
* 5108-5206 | 91.3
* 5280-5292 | 137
